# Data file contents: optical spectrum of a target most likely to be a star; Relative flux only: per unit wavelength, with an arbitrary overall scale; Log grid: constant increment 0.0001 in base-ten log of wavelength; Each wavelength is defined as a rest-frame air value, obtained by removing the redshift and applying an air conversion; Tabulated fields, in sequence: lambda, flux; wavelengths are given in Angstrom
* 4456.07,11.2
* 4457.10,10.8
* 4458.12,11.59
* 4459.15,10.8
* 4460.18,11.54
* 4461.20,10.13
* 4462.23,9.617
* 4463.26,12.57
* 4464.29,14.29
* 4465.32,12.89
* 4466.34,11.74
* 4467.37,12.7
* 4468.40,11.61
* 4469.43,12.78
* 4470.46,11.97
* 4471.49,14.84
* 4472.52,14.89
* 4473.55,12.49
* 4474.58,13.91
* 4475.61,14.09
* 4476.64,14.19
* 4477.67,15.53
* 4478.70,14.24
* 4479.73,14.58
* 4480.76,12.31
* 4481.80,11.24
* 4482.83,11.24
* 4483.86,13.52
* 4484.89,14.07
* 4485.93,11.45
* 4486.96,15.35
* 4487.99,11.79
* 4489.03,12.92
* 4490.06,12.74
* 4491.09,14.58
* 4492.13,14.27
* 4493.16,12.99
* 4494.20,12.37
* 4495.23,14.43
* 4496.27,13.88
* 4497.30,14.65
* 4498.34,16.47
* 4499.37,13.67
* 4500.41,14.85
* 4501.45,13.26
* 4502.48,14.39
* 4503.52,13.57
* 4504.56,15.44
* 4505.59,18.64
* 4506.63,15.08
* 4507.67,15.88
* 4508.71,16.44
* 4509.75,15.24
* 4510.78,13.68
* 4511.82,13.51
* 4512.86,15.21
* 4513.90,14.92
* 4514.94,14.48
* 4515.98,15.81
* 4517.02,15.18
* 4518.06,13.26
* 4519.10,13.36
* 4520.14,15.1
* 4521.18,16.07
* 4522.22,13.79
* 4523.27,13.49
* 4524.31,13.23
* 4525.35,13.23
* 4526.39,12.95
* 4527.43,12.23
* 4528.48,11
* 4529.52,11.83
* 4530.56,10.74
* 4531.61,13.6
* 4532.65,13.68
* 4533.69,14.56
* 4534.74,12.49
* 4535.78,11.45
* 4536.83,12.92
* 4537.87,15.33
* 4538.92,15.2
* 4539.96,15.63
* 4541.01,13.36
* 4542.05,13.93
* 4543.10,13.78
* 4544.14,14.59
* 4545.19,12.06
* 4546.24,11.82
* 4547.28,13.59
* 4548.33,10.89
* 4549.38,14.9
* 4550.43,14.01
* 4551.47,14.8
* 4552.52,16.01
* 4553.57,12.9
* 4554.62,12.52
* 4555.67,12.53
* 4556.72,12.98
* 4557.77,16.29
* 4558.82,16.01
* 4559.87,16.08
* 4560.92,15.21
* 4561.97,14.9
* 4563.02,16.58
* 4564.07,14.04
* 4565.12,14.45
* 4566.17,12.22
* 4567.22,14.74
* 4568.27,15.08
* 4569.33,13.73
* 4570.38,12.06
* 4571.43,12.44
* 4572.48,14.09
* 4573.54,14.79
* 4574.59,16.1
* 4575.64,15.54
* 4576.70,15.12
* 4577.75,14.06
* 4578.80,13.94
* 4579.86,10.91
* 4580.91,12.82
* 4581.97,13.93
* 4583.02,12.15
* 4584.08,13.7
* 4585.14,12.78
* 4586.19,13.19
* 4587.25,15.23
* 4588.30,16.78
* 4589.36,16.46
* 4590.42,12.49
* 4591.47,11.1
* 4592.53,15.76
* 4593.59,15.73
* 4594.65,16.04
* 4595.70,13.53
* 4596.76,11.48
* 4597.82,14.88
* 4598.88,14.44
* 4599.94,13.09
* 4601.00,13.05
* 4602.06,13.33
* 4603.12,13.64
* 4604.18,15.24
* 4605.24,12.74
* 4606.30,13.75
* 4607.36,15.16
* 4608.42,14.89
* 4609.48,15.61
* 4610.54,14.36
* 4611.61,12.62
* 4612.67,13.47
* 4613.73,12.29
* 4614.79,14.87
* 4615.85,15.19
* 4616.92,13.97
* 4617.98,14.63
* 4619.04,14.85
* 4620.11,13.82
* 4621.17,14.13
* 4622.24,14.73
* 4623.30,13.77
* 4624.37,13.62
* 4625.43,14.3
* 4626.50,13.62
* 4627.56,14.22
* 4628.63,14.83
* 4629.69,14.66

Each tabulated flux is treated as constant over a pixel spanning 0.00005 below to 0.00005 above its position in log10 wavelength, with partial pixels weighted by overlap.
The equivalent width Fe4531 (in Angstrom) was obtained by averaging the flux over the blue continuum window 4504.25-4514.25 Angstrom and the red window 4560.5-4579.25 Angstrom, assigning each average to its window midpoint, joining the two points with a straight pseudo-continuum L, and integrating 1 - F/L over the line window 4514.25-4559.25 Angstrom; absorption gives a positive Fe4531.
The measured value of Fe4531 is 3.9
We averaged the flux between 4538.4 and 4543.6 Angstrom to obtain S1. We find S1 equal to 14.4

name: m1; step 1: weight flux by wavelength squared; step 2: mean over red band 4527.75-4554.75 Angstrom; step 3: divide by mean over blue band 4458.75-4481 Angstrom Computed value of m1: 1.07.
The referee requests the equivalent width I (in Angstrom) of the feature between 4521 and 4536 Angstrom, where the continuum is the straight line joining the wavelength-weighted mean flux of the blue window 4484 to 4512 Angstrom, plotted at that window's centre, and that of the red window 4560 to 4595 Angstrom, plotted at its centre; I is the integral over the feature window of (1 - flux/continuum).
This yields 1.4 Angstrom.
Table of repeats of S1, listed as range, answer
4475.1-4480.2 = 14.5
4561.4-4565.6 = 15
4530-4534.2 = 13.1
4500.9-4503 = 13.8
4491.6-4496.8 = 13.6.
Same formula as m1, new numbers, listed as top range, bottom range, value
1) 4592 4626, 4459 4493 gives 1.16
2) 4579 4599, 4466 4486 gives 1.10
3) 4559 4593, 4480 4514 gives 1.04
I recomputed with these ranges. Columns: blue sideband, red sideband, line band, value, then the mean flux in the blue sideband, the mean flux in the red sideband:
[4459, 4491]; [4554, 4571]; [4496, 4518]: -2.51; 12.9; 14.3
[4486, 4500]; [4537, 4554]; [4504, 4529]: -1.12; 13.8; 13.9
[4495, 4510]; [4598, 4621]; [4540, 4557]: 1.33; 15.1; 14.1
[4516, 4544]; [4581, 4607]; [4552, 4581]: -0.98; 13.6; 13.9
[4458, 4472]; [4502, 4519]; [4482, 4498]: 0.41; 12.1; 15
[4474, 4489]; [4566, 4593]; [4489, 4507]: -1.22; 13.4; 13.9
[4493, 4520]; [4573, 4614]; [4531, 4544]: 0.54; 14.7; 14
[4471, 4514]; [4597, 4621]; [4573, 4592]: 0.16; 14.1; 14.1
